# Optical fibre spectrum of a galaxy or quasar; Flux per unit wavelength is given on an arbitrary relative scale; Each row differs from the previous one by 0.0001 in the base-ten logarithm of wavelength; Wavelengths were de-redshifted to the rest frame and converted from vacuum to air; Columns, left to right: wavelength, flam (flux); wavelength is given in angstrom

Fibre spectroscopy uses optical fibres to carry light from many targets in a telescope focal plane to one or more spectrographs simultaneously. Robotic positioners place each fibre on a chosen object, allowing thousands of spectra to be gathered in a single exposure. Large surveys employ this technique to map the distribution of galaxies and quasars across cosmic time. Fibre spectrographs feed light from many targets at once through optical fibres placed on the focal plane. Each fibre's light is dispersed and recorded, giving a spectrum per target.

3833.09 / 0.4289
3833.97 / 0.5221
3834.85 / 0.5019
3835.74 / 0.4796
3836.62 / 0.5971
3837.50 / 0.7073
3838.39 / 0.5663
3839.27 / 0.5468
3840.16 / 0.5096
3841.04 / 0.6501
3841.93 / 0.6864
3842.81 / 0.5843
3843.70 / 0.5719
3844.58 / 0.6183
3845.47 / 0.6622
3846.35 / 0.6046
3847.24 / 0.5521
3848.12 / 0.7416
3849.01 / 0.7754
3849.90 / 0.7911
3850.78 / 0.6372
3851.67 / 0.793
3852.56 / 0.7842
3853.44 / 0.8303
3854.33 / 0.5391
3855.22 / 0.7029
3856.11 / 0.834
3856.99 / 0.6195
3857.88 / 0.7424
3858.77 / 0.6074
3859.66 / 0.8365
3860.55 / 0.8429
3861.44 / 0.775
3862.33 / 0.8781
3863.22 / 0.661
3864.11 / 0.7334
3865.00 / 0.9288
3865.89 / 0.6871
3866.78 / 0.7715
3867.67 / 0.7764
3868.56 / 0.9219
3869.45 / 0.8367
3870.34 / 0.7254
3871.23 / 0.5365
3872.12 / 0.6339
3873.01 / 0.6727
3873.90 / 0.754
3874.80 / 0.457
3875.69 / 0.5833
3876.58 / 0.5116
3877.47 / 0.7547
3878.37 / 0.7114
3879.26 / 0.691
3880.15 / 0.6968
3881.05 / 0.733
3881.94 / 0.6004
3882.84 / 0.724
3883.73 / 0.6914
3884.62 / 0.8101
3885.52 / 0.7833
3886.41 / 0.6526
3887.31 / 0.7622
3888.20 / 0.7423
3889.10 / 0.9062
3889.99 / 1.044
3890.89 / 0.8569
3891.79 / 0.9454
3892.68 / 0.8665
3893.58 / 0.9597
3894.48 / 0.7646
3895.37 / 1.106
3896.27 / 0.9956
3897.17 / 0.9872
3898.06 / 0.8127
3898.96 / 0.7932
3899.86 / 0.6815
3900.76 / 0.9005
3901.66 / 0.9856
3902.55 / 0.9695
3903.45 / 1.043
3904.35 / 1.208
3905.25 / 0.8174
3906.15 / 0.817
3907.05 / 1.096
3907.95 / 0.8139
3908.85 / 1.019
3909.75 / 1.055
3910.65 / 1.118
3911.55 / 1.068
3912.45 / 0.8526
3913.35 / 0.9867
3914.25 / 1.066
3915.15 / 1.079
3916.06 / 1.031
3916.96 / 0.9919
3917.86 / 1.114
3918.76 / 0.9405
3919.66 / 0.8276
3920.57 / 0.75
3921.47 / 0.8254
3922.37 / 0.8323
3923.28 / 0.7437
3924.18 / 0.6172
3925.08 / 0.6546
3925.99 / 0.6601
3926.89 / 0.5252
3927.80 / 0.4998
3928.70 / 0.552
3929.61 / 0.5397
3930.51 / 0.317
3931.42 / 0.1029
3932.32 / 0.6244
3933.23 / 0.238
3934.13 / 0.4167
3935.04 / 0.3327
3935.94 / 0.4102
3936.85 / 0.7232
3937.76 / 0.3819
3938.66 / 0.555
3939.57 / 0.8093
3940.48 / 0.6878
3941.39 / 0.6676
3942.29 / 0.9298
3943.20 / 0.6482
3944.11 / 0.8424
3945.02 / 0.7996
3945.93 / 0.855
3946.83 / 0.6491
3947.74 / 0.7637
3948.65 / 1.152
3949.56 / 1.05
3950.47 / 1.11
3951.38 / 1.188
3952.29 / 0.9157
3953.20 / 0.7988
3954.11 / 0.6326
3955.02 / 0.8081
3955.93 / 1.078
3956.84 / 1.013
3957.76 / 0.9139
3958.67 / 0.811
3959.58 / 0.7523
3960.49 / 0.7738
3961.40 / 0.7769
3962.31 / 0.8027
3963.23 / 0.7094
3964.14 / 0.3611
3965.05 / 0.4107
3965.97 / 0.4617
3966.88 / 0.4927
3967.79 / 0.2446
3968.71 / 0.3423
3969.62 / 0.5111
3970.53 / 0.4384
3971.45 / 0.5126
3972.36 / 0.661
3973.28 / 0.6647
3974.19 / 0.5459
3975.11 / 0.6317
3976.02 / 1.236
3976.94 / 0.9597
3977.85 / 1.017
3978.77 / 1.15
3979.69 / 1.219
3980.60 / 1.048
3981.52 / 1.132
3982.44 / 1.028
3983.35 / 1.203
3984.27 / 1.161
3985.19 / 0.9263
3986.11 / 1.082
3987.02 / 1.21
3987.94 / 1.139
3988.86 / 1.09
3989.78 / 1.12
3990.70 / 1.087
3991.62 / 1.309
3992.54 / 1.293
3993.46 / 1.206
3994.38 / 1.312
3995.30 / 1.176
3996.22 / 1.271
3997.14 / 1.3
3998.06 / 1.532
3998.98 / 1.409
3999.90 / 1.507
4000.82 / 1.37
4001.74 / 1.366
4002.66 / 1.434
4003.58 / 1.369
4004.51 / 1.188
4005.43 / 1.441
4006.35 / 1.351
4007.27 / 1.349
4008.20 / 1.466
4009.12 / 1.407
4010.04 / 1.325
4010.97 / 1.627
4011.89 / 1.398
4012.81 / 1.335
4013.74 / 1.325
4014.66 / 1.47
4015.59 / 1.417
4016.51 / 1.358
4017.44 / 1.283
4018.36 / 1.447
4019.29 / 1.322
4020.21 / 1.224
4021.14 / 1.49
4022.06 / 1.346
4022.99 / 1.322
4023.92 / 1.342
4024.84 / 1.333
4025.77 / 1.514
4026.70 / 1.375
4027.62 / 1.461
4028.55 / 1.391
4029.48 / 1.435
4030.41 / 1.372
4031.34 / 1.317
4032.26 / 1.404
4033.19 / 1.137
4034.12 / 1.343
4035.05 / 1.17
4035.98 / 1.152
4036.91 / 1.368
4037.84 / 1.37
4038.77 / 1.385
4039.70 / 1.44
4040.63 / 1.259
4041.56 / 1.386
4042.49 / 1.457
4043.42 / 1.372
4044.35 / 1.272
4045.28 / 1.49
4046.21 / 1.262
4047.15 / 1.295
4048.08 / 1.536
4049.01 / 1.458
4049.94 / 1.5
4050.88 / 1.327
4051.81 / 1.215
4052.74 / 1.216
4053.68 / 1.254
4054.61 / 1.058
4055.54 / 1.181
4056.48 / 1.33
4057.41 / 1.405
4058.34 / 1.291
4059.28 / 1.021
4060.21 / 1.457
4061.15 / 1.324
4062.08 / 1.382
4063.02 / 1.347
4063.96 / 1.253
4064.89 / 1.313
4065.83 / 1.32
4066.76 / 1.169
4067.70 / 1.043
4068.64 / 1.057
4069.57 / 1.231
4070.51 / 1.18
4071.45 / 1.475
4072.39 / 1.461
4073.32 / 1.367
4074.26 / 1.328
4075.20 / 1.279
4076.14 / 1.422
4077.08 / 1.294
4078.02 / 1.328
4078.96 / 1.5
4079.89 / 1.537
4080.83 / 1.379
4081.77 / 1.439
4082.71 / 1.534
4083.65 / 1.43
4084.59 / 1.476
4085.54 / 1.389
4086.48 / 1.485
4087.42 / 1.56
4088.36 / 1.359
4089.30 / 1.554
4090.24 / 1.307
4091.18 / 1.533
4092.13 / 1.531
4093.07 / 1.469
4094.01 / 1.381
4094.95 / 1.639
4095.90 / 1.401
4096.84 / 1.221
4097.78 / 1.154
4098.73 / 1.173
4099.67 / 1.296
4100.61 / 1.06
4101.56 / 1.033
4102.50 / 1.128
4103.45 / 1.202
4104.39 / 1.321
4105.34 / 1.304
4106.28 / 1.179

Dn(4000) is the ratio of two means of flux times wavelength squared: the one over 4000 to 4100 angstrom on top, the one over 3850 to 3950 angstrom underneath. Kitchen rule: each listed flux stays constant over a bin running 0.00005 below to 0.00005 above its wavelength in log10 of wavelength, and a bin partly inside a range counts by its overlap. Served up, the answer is 1.90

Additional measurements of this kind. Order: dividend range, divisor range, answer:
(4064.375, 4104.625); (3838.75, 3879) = 2.16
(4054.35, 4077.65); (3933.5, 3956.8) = 1.77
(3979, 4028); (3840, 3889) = 1.98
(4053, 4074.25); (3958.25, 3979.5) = 1.98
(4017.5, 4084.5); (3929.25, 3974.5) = 2.11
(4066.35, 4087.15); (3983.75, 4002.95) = 1.13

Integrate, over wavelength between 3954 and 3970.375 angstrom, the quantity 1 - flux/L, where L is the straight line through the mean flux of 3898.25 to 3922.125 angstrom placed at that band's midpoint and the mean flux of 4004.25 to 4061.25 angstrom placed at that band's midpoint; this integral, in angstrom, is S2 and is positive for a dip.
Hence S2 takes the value 6.7 angstrom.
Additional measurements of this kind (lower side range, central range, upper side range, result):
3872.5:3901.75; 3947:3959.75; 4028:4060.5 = 1.07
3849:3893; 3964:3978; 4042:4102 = 6.10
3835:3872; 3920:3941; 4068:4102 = 8.22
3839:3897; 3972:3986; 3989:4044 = 2.57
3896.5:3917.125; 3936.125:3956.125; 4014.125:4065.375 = 4.94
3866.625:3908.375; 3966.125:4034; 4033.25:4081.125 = -1.85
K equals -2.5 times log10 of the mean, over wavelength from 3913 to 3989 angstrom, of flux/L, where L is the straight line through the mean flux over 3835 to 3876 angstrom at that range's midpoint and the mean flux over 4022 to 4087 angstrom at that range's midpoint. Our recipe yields 0.279 mag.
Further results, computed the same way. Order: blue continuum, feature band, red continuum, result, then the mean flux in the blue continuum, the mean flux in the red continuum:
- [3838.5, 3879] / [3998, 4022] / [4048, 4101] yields -0.21 mag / 0.696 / 1.34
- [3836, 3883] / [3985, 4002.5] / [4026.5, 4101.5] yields -0.12 mag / 0.691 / 1.34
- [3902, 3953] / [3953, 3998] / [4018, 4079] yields 0.13 mag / 0.791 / 1.33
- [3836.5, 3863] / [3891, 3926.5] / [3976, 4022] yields 0.00 mag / 0.687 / 1.28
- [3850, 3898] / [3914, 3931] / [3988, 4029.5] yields 0.26 mag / 0.763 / 1.35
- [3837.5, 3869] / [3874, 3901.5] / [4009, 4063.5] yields 0.06 mag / 0.707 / 1.35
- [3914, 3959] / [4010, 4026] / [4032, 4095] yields -0.22 mag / 0.748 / 1.35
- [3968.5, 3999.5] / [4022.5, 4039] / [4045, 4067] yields -0.11 mag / 1.03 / 1.31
